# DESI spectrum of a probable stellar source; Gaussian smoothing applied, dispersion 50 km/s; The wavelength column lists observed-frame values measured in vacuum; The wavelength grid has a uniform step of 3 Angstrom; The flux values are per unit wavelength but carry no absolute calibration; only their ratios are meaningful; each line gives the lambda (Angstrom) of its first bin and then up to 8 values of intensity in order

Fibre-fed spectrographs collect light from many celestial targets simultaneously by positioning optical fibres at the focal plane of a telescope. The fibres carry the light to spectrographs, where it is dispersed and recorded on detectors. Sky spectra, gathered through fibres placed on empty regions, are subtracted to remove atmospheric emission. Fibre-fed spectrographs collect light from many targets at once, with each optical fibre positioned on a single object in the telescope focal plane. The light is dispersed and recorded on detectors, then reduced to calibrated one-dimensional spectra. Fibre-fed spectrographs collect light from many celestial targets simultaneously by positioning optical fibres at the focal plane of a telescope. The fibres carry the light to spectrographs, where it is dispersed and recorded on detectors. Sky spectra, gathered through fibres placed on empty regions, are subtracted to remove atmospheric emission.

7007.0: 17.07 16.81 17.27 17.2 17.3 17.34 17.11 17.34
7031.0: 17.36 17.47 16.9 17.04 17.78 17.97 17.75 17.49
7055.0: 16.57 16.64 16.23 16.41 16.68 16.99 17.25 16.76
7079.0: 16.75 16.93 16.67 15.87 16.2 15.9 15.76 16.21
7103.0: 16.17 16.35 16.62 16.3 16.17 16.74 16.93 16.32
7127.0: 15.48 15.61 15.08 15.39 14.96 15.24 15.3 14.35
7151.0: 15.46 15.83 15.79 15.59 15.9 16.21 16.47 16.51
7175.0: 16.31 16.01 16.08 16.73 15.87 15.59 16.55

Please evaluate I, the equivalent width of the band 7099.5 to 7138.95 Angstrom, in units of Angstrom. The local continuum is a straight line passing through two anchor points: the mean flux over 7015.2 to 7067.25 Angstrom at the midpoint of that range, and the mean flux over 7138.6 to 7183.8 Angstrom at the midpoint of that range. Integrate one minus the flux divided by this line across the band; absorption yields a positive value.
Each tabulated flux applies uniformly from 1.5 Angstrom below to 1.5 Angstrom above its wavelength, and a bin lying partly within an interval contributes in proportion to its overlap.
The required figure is 0.5 Angstrom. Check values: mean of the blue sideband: 17.2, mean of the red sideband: 15.8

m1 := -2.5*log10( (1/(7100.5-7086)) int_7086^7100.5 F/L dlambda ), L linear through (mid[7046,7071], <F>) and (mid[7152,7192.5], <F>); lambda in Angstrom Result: 0.04 mag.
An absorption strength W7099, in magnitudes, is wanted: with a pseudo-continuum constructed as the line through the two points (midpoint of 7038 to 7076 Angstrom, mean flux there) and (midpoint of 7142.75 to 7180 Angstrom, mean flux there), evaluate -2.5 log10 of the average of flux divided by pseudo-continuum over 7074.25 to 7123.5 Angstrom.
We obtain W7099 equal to 0.01 mag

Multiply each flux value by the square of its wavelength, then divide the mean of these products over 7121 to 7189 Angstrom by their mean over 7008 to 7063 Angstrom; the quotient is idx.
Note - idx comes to 0.95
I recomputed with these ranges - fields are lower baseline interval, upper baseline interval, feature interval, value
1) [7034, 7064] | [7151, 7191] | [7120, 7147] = 1.4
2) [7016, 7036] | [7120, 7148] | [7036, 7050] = -0.4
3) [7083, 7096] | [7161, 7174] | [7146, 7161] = 0.8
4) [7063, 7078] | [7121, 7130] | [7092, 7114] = 0.2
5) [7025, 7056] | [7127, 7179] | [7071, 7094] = 0.2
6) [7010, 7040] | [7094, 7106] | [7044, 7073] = -0.5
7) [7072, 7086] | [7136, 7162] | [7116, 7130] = -0.3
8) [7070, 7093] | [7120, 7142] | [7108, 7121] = -0.4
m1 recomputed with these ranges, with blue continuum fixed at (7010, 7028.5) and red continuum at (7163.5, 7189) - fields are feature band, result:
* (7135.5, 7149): 0.10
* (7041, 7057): -0.03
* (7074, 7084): 0.00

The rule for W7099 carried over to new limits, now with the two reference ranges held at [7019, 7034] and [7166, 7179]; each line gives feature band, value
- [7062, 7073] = 0.02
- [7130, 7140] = 0.09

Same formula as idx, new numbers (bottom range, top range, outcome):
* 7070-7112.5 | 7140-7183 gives 0.98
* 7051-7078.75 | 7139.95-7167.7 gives 0.95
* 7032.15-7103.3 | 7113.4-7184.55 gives 0.97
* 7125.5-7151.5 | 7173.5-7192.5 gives 1.07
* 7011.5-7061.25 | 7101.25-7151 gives 0.94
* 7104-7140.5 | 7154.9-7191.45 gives 1.02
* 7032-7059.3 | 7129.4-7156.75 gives 0.91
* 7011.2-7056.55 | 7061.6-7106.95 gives 0.96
